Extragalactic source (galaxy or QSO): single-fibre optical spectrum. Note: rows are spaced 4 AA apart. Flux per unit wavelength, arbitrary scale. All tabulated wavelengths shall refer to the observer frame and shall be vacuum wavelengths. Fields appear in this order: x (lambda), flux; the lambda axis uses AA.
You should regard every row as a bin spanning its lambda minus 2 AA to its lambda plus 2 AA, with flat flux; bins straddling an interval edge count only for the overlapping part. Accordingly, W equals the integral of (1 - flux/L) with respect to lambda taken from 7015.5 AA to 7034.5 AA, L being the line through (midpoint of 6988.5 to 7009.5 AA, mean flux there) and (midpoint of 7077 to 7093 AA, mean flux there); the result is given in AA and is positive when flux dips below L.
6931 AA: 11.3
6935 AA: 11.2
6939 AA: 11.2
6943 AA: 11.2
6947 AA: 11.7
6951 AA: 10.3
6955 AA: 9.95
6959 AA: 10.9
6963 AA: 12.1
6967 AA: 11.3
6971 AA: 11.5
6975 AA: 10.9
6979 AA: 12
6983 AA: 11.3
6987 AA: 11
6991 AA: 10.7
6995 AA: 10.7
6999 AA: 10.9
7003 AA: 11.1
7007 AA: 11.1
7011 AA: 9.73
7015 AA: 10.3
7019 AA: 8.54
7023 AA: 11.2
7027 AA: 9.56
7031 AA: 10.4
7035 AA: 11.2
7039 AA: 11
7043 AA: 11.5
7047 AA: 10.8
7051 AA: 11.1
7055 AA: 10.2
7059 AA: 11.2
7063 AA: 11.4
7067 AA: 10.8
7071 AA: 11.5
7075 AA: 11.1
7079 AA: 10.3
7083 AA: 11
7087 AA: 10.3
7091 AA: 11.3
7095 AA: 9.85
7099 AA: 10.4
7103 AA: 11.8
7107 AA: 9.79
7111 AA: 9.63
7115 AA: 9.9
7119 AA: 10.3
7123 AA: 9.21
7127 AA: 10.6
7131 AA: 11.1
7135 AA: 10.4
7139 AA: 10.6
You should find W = 1.4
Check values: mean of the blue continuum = 10.9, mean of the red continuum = 10.7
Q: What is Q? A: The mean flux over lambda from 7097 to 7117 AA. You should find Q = 10.3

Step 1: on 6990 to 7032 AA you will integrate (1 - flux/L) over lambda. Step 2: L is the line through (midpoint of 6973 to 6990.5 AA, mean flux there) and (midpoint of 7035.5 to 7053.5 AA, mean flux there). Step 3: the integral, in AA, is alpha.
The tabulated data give 3.0 AA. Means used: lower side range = 11.2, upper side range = 11.1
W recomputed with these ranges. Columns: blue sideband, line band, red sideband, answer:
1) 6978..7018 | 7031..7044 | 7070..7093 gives -0.3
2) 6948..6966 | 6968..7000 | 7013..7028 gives -2.0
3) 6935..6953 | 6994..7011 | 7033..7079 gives 0.4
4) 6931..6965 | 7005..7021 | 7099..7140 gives 1.3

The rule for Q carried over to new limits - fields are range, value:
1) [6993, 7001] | 10.8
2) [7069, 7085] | 11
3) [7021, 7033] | 10.4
